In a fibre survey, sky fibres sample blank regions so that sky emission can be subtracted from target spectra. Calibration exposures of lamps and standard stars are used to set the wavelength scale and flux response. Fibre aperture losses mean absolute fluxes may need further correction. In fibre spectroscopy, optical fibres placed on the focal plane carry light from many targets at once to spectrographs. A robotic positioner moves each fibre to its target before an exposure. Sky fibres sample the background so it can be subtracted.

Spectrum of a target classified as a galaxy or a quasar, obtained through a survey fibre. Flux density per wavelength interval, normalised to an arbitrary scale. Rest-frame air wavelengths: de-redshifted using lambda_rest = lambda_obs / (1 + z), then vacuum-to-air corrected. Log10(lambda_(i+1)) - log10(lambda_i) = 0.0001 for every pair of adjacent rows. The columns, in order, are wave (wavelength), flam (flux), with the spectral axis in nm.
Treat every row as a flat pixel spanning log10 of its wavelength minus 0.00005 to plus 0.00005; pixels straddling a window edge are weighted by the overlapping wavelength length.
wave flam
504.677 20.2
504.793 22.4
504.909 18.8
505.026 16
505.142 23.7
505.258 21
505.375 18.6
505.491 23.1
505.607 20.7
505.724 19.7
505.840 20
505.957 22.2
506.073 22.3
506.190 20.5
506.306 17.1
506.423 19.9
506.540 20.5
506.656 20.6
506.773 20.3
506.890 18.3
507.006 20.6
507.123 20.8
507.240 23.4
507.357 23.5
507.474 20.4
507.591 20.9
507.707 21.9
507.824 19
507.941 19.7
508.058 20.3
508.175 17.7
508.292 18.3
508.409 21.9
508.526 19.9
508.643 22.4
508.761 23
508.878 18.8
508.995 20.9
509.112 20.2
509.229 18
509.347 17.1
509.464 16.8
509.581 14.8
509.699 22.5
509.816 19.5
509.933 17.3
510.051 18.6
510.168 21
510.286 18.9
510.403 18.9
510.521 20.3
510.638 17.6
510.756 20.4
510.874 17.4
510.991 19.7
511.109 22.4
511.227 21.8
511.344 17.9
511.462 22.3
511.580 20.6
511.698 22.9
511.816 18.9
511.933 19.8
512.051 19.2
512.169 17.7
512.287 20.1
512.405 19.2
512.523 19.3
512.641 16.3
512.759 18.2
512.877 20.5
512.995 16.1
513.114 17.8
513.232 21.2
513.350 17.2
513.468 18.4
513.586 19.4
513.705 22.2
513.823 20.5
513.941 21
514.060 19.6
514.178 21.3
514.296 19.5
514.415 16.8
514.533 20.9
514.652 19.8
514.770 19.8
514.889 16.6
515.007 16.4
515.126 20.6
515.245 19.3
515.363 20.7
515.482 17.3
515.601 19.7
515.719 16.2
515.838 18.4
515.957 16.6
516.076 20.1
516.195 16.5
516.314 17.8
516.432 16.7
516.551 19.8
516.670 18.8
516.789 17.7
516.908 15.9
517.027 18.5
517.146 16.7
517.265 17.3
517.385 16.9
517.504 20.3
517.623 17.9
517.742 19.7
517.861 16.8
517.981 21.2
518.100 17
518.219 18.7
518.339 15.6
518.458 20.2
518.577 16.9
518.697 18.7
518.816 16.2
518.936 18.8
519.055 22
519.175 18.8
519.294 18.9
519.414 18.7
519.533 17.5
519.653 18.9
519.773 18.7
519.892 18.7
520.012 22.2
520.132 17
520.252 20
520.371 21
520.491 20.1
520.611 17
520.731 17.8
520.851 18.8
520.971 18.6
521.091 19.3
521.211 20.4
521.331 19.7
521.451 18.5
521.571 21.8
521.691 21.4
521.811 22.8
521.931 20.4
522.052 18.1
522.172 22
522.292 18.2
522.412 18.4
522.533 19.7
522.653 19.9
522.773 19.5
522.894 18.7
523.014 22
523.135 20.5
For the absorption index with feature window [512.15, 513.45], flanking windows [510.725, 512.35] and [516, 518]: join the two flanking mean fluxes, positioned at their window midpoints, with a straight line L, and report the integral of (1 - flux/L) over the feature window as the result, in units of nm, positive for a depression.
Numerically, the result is 0.07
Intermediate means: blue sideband 20.1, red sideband 18.1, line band 18.5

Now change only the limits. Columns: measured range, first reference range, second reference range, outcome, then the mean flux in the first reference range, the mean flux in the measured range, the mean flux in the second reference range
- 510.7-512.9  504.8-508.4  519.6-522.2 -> 0.05 nm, 20.4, 19.7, 19.7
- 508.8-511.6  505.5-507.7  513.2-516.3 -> 0.09 nm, 20.7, 19.3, 19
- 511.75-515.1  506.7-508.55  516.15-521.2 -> 0.06 nm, 20.4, 19.1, 18.5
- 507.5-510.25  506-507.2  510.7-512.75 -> 0.05 nm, 20.2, 19.6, 19.7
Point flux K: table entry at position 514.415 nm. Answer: 16.8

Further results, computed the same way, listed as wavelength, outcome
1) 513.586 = 19.4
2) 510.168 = 21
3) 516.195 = 16.5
